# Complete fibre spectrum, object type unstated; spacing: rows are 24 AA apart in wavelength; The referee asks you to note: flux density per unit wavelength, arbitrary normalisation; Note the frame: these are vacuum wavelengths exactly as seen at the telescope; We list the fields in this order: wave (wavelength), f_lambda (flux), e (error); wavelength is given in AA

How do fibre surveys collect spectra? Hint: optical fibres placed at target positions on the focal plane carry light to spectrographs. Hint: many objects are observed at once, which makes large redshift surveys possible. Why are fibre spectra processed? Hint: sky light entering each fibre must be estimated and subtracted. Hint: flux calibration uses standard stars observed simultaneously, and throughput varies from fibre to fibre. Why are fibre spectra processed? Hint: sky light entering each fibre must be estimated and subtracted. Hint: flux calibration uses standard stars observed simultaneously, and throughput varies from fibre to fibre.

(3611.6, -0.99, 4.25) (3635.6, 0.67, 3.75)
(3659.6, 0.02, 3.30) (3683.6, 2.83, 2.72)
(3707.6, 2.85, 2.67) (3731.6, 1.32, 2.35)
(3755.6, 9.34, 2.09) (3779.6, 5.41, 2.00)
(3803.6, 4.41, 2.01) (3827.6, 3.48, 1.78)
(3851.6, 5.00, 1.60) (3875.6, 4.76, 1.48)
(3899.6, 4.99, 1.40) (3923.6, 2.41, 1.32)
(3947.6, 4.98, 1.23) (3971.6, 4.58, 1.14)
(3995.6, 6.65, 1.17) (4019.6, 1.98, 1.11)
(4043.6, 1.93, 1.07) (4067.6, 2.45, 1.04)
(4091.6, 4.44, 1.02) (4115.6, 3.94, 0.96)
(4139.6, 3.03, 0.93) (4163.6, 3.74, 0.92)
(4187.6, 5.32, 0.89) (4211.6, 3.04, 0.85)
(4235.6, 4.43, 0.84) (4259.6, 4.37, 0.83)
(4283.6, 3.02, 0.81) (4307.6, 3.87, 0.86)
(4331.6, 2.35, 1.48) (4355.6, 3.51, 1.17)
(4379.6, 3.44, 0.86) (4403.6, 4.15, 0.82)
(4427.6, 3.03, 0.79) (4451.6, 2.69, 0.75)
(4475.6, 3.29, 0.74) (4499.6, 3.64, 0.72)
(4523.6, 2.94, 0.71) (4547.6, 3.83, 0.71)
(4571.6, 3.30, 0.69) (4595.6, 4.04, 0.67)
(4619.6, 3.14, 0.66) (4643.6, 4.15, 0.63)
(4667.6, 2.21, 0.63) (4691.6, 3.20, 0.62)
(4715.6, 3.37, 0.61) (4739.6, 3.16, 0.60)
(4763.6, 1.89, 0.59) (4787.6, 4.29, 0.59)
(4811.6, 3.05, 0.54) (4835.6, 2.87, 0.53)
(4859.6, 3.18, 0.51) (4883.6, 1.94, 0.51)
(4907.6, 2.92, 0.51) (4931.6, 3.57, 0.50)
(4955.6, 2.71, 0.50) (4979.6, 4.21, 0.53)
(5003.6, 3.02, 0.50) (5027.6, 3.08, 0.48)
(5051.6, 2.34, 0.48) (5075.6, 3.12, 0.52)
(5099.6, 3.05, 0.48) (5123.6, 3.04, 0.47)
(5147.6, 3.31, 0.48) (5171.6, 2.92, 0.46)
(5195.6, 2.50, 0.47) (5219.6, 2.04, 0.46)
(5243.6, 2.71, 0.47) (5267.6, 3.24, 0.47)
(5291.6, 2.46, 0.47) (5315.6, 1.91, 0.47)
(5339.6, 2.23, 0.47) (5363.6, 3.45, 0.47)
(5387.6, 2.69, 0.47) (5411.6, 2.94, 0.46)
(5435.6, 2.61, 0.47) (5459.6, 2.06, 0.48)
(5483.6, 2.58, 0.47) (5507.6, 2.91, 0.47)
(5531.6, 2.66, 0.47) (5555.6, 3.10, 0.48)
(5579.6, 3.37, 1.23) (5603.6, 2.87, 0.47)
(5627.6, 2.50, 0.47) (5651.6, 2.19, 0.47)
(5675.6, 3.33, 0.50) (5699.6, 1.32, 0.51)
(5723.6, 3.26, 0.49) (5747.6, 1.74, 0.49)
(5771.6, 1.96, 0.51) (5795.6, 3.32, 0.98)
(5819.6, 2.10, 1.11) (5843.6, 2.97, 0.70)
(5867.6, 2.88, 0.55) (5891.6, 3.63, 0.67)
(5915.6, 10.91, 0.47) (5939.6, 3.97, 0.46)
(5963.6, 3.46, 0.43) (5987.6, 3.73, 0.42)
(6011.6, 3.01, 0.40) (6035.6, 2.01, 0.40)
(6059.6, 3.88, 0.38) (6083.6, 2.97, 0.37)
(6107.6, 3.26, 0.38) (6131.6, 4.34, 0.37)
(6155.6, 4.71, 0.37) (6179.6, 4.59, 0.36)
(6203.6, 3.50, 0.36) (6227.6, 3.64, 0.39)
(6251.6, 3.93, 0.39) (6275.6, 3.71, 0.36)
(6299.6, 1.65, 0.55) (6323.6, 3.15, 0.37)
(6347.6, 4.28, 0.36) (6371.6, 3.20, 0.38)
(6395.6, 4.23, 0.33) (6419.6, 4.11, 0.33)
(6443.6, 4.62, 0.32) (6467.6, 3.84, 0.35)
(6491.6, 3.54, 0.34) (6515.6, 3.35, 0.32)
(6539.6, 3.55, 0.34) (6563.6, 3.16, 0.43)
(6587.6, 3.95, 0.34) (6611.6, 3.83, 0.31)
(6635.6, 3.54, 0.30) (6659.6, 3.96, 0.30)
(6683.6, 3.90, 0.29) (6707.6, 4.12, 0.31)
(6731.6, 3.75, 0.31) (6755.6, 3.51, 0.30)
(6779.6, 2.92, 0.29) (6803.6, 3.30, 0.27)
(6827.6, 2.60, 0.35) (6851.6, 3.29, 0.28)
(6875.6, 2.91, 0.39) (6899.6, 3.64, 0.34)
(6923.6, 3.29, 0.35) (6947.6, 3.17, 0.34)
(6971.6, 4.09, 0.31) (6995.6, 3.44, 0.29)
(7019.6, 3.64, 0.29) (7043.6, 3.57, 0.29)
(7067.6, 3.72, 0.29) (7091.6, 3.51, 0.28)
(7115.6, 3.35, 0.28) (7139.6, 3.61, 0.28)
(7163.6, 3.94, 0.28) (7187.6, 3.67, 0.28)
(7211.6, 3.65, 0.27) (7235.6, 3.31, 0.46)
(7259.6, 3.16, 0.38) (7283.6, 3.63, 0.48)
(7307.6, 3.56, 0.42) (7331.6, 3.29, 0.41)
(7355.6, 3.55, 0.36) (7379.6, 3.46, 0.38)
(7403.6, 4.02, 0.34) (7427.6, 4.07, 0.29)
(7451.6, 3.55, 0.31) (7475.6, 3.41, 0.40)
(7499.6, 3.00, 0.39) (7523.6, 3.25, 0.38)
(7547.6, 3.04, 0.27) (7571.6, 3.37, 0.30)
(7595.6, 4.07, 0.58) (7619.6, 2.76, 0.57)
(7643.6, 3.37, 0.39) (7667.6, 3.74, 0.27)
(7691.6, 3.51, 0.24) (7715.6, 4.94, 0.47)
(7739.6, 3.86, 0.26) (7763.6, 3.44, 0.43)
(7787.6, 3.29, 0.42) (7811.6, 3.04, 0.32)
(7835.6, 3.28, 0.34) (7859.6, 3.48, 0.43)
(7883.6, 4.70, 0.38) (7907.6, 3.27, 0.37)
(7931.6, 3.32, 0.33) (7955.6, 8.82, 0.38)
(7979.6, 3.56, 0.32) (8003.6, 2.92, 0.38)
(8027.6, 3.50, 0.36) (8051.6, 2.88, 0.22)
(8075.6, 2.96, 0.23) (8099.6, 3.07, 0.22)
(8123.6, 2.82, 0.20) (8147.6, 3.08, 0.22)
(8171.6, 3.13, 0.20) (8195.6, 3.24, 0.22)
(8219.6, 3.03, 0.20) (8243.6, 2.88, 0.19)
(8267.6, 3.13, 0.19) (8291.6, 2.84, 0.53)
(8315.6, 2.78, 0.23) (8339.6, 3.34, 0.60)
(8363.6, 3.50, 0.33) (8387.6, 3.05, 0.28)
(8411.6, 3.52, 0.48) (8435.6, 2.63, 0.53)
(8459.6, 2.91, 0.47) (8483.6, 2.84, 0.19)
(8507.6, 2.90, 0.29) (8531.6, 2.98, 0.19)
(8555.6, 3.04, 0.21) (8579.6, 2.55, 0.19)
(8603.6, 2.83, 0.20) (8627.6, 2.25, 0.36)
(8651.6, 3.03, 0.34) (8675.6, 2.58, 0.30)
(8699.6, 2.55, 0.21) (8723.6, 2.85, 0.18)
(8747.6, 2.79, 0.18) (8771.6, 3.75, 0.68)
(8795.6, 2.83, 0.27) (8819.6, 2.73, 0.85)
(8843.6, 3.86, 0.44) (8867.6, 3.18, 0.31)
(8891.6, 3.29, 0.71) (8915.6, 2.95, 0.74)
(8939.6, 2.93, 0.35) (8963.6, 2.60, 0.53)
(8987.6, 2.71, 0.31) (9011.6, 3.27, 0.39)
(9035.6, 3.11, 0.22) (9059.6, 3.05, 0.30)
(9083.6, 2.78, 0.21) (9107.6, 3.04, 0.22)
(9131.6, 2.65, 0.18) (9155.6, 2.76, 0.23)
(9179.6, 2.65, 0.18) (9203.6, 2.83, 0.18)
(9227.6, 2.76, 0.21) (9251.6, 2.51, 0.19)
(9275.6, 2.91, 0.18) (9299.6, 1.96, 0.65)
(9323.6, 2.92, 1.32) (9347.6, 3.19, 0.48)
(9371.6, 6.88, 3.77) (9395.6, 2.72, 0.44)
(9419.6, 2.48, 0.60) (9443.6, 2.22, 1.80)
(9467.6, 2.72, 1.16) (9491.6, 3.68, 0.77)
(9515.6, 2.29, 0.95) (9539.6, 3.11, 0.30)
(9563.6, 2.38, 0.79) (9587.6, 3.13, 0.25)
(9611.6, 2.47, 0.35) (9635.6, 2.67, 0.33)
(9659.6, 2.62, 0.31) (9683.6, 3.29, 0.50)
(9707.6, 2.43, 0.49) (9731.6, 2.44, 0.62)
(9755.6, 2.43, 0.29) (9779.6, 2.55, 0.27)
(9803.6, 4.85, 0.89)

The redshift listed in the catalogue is 0.59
